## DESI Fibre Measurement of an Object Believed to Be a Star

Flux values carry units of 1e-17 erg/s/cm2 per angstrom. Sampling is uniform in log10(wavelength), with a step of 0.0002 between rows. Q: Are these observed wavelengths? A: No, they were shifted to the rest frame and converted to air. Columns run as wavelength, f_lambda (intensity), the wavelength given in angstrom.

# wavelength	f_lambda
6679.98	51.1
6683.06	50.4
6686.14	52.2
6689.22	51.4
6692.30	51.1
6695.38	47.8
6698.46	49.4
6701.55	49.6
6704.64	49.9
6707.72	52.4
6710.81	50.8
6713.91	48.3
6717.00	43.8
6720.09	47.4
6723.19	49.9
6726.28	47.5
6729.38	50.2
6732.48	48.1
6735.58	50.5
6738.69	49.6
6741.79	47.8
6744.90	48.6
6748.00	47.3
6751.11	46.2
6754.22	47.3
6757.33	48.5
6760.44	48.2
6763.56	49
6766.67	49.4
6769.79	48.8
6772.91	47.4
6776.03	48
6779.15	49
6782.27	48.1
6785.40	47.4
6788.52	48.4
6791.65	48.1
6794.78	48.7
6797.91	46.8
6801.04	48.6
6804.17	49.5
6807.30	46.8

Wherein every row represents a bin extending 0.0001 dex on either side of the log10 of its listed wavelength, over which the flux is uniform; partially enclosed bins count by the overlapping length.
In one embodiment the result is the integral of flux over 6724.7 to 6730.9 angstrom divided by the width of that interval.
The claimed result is 48.9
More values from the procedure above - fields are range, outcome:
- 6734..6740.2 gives 50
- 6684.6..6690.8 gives 51.8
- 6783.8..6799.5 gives 47.9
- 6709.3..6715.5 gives 49.4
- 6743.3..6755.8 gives 47.4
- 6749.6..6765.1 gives 47.8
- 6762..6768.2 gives 49.2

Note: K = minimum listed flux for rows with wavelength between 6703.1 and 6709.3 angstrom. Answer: 49.9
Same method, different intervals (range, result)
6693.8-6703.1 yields 47.8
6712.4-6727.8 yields 43.8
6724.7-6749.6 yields 47.3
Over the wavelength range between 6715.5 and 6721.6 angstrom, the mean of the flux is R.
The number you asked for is 45.6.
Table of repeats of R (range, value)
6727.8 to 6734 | 49.1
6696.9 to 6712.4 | 50.4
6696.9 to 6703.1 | 49.5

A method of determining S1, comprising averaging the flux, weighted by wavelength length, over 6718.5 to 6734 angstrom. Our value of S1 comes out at 48.6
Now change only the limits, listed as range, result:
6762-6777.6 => 48.5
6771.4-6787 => 48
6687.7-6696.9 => 50.1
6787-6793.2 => 48.2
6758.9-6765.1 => 48.6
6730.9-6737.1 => 49.3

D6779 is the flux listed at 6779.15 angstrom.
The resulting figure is 49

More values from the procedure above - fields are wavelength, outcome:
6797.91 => 46.8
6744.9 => 48.6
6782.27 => 48.1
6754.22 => 47.3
